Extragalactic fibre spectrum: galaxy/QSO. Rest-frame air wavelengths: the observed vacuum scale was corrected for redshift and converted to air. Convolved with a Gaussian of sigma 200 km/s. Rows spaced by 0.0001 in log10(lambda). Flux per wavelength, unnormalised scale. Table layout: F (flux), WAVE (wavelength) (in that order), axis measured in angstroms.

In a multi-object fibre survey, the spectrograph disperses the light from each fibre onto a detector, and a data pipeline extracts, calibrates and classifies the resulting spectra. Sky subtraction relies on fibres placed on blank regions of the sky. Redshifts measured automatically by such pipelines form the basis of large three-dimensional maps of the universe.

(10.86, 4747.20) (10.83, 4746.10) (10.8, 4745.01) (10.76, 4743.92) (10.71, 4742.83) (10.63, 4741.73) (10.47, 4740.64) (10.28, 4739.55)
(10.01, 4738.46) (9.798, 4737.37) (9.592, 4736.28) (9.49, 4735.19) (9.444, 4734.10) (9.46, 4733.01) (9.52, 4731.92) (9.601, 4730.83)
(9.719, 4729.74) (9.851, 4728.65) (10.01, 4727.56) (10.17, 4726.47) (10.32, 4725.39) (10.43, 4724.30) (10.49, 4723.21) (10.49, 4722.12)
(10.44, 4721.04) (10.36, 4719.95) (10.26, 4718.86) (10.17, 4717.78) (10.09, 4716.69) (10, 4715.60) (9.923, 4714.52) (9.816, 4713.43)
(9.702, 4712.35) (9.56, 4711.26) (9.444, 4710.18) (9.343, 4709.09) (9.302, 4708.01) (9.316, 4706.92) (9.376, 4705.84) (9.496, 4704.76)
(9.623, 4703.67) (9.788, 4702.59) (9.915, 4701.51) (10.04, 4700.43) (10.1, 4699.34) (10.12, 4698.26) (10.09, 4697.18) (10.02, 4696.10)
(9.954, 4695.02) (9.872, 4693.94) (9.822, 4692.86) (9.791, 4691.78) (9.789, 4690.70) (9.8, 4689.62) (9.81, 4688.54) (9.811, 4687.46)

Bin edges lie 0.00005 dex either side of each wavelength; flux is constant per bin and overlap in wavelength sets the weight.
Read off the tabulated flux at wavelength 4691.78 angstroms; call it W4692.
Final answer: 9.791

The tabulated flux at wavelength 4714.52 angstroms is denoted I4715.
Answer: 9.923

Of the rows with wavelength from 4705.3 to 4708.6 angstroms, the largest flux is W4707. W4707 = 9.376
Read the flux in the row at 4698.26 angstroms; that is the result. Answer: 10.12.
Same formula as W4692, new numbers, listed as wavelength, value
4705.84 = 9.376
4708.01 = 9.302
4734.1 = 9.444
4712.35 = 9.702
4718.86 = 10.26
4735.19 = 9.49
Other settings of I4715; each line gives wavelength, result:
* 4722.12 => 10.49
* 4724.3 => 10.43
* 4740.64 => 10.47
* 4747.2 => 10.86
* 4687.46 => 9.811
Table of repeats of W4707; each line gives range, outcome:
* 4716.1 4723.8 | 10.49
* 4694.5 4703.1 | 10.12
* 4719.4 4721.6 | 10.44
